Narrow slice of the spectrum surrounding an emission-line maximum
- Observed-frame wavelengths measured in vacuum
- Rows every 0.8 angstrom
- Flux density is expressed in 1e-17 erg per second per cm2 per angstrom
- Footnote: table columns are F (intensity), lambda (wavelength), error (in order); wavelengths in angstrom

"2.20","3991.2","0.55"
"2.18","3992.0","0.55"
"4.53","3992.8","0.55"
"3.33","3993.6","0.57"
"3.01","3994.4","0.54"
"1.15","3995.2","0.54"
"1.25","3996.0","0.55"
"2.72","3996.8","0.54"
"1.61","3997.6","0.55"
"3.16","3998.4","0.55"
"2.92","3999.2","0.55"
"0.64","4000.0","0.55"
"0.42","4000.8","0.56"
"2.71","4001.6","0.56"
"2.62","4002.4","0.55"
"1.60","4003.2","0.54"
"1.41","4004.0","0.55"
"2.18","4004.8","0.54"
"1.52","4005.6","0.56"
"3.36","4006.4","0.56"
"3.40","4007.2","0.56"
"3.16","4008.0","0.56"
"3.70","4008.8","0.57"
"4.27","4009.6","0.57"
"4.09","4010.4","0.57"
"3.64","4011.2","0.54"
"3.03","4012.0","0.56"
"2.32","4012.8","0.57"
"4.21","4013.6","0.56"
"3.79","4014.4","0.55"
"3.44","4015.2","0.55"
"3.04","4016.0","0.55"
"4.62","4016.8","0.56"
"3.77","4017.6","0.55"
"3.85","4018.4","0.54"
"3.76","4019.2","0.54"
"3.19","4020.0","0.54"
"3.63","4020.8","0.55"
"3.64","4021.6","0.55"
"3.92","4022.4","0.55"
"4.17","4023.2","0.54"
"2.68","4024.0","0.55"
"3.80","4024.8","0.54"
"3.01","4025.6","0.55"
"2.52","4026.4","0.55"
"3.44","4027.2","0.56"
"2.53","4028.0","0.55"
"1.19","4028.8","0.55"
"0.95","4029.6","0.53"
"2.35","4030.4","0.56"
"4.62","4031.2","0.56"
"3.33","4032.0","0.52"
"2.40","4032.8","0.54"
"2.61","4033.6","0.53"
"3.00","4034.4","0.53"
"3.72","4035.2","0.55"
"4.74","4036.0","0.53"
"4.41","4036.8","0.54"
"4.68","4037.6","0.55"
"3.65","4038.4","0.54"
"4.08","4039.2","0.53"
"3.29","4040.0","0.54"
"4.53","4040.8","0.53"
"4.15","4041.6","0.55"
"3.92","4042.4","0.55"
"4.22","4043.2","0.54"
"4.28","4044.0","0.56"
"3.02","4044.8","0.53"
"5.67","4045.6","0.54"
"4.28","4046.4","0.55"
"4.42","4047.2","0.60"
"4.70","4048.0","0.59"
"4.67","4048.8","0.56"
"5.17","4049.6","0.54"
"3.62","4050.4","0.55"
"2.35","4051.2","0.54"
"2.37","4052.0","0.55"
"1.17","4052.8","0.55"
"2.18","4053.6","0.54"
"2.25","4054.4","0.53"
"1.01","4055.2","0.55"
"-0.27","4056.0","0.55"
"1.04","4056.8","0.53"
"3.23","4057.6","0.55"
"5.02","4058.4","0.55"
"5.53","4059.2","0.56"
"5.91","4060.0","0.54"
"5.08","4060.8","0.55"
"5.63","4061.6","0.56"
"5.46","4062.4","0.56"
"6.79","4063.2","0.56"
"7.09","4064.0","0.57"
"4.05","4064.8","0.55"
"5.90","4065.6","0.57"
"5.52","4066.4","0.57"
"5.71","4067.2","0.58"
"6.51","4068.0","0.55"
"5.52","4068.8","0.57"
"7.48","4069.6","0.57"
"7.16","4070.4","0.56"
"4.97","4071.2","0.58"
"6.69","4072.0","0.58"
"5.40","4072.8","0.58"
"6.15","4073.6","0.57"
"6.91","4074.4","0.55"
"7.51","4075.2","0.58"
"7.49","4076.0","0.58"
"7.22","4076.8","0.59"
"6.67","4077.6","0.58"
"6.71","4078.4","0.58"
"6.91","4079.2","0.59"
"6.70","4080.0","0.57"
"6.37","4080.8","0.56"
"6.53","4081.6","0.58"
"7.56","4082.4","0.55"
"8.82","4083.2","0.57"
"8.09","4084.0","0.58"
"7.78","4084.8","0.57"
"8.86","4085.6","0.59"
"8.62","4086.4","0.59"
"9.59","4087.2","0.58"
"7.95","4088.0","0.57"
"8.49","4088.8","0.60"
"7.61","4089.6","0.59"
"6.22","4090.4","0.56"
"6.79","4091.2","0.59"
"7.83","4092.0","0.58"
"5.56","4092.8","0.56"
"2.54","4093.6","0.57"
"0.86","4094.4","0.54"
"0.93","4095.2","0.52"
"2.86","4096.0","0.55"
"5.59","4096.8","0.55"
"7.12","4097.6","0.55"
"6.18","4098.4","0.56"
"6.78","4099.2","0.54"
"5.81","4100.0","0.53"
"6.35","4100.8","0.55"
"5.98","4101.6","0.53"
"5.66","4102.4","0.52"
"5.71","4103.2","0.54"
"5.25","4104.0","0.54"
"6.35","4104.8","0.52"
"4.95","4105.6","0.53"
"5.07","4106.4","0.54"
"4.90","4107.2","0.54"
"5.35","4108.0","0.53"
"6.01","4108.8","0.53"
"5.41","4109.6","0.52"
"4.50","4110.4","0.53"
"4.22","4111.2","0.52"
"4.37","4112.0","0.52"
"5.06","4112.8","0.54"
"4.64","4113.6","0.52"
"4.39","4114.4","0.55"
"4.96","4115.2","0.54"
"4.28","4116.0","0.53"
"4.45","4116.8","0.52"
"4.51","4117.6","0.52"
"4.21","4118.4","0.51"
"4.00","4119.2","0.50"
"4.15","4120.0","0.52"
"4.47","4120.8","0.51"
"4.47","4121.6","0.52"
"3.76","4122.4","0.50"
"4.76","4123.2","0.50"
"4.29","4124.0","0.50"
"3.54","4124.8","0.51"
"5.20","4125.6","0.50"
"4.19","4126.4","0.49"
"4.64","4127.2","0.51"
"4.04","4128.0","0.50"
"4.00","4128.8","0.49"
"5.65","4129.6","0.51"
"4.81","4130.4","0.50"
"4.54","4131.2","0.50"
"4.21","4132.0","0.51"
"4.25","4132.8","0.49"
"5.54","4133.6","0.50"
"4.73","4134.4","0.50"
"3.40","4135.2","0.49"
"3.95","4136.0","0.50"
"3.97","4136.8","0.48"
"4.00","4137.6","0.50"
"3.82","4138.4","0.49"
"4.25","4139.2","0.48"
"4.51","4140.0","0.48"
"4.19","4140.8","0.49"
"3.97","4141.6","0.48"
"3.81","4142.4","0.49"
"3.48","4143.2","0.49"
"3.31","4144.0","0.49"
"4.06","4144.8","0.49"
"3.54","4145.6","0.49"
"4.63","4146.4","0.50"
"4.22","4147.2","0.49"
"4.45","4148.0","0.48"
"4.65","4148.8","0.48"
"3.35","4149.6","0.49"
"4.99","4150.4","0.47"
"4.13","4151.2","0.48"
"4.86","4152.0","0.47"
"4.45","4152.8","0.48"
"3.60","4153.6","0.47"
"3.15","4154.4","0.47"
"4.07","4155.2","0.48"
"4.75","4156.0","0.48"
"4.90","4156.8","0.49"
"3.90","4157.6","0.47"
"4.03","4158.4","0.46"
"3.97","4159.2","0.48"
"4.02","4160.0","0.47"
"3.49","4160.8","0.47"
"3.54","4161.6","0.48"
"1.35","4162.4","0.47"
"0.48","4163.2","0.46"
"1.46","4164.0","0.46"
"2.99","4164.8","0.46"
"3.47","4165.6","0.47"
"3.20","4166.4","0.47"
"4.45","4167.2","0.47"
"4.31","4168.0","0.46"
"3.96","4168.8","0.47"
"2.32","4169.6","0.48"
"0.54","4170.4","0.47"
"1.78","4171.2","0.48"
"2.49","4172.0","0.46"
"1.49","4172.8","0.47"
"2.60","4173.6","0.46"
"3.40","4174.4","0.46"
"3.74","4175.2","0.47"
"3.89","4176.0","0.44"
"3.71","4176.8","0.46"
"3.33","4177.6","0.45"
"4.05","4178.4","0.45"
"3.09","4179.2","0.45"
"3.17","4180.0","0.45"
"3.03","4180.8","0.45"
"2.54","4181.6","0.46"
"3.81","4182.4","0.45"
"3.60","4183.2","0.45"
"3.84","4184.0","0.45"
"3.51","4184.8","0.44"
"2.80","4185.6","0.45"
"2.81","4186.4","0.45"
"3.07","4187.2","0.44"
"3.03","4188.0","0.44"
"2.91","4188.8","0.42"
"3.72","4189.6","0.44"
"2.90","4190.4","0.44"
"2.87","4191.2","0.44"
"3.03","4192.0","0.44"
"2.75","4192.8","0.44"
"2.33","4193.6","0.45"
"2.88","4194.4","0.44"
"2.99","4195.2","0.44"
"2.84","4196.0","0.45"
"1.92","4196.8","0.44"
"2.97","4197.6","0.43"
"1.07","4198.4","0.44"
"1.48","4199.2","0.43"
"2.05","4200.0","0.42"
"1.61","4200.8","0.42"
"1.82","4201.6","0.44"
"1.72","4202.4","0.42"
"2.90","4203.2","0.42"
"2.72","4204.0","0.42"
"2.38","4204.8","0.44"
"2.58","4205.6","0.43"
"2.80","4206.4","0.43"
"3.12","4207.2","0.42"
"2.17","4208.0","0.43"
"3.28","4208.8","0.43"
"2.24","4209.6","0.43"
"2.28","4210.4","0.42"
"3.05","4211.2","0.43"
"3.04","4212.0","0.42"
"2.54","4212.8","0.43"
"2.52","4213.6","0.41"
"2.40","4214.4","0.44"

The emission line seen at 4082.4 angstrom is Ly-alpha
